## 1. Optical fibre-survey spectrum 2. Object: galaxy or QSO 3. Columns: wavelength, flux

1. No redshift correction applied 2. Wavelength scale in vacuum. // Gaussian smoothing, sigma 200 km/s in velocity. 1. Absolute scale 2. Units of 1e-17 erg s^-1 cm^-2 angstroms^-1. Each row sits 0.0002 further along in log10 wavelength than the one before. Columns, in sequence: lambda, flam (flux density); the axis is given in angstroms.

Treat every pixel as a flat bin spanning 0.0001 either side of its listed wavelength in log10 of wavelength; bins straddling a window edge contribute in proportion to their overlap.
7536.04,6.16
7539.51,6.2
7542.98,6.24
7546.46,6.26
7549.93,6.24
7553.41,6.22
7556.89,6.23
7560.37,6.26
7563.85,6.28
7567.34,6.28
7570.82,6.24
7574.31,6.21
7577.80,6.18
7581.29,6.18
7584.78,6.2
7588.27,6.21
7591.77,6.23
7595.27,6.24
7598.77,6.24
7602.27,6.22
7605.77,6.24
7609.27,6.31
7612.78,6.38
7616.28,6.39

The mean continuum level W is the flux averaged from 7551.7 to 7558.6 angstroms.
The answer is 6.22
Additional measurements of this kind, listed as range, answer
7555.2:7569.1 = 6.26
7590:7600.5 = 6.23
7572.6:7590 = 6.2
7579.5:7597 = 6.21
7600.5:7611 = 6.26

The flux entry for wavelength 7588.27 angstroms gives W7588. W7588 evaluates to 6.21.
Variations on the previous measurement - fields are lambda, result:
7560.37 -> 6.26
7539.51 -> 6.2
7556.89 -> 6.23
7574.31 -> 6.21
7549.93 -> 6.24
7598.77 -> 6.24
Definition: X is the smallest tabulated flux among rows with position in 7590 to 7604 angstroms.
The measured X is 6.22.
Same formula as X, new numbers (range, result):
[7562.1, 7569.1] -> 6.28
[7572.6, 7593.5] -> 6.18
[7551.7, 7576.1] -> 6.21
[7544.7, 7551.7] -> 6.24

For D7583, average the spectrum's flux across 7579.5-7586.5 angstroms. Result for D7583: 6.19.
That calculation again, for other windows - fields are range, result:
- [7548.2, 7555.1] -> 6.23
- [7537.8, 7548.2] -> 6.24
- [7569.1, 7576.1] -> 6.22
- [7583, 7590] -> 6.21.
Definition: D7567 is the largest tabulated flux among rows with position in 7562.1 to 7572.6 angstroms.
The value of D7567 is 6.28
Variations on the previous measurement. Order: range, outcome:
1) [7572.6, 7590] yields 6.21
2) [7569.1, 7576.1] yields 6.24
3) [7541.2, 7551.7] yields 6.26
